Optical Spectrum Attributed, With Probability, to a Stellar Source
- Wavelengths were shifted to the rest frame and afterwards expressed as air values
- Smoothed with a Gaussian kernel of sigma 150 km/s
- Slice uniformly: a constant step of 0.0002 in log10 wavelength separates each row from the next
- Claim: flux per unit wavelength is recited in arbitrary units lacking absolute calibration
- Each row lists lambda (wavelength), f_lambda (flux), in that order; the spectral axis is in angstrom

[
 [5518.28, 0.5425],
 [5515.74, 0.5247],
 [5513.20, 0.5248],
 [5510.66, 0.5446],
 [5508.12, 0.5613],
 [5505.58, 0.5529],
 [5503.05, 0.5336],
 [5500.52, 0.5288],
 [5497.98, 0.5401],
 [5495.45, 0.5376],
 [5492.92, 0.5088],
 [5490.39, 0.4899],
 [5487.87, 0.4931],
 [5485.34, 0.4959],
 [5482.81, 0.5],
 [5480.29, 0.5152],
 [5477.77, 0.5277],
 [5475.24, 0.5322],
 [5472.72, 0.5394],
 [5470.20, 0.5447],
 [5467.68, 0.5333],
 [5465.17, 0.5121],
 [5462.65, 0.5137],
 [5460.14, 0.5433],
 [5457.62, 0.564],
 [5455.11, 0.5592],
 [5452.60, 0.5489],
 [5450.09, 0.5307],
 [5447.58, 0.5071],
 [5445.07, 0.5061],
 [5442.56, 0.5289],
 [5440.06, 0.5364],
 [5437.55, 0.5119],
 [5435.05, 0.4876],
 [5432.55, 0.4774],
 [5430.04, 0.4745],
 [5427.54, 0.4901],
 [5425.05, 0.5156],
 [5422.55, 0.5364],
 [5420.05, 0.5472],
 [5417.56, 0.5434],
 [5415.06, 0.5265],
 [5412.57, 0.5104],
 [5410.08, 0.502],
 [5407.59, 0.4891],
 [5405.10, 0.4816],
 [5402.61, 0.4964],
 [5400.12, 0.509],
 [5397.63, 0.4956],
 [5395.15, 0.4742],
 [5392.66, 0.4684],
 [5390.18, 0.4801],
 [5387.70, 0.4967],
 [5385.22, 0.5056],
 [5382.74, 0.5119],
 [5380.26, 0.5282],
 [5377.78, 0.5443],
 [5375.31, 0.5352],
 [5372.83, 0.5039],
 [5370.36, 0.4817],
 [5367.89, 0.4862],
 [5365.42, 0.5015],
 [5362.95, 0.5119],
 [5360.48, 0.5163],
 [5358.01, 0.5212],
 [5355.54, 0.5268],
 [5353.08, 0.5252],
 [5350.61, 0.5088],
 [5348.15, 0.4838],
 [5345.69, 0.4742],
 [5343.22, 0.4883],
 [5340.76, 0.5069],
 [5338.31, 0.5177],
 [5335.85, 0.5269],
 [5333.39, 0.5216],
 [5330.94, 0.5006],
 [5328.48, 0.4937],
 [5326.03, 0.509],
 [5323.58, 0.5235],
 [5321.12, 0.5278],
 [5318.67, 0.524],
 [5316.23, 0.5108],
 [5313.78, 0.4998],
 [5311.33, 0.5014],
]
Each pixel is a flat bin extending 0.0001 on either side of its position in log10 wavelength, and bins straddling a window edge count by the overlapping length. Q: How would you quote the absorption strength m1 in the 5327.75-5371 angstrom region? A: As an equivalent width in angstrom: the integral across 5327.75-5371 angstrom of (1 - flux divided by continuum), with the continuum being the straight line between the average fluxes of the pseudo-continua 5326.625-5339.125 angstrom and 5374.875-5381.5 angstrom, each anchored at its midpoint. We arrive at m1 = 1.2 angstrom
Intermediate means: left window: 0.512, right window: 0.536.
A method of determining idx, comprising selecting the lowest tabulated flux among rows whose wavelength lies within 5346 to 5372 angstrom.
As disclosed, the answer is 0.4817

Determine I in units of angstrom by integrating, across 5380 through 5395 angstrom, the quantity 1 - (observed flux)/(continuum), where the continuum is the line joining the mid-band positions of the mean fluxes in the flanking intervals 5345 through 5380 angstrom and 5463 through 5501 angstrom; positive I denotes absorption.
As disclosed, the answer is 0.50 angstrom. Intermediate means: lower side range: 0.51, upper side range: 0.52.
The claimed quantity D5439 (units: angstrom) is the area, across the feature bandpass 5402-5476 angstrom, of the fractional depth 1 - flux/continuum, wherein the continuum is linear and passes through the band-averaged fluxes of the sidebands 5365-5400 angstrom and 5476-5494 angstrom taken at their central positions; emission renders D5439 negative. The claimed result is -2.4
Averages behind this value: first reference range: 0.501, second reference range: 0.505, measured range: 0.52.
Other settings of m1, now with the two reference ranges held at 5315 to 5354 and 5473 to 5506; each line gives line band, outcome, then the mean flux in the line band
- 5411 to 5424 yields -0.4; 0.532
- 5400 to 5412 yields 0.4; 0.495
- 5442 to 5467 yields -0.7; 0.532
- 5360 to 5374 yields 0.3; 0.5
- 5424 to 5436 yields 0.6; 0.489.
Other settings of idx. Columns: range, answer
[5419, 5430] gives 0.4901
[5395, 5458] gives 0.4742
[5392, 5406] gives 0.4684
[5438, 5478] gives 0.5061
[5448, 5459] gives 0.5307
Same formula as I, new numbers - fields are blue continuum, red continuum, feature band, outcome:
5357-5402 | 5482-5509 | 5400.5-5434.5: 0.20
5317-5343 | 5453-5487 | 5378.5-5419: 1.53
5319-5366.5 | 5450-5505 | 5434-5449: 0.26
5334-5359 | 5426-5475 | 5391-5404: 0.67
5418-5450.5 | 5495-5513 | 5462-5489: 0.53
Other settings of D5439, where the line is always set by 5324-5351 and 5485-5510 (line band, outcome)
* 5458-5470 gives -0.2 angstrom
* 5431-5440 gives 0.3 angstrom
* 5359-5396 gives 0.4 angstrom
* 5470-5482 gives -0.2 angstrom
